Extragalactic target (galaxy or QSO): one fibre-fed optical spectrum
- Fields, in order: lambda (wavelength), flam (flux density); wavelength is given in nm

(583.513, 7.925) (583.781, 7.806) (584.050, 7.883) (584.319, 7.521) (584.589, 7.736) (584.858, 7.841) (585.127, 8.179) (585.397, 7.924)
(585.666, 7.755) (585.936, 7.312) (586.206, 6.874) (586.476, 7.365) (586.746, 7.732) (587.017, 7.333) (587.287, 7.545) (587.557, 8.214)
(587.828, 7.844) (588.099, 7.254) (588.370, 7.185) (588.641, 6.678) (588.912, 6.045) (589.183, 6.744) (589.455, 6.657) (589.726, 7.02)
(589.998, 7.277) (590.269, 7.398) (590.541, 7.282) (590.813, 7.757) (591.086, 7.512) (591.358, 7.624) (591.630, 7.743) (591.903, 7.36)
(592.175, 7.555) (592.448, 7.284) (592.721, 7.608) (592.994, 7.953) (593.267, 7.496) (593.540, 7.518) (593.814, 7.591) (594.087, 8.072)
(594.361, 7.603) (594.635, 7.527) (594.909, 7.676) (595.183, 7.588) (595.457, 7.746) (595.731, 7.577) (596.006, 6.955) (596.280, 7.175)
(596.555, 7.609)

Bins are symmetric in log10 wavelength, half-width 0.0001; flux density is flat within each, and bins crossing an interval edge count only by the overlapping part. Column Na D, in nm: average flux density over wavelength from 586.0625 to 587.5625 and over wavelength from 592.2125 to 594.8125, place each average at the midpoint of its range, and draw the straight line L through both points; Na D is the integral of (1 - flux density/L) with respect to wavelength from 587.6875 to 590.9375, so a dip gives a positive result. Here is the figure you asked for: 0.182 nm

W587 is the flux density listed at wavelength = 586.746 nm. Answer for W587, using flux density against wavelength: 7.732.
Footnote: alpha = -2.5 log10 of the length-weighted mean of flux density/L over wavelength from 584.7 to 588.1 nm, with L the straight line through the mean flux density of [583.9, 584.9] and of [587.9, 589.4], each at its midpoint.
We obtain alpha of -0.05 mag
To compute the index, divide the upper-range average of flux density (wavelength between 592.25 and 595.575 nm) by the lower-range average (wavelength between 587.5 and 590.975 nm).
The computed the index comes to 1.1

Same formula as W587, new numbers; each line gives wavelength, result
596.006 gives 6.955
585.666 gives 7.755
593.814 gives 7.591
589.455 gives 6.657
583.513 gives 7.925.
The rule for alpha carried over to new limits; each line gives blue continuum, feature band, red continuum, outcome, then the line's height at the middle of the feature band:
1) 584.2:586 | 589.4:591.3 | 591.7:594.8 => 0.050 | 7.66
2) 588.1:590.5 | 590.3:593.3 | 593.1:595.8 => -0.042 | 7.27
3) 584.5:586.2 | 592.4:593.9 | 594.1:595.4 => 0.010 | 7.66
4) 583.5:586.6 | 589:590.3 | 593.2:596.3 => 0.098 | 7.62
